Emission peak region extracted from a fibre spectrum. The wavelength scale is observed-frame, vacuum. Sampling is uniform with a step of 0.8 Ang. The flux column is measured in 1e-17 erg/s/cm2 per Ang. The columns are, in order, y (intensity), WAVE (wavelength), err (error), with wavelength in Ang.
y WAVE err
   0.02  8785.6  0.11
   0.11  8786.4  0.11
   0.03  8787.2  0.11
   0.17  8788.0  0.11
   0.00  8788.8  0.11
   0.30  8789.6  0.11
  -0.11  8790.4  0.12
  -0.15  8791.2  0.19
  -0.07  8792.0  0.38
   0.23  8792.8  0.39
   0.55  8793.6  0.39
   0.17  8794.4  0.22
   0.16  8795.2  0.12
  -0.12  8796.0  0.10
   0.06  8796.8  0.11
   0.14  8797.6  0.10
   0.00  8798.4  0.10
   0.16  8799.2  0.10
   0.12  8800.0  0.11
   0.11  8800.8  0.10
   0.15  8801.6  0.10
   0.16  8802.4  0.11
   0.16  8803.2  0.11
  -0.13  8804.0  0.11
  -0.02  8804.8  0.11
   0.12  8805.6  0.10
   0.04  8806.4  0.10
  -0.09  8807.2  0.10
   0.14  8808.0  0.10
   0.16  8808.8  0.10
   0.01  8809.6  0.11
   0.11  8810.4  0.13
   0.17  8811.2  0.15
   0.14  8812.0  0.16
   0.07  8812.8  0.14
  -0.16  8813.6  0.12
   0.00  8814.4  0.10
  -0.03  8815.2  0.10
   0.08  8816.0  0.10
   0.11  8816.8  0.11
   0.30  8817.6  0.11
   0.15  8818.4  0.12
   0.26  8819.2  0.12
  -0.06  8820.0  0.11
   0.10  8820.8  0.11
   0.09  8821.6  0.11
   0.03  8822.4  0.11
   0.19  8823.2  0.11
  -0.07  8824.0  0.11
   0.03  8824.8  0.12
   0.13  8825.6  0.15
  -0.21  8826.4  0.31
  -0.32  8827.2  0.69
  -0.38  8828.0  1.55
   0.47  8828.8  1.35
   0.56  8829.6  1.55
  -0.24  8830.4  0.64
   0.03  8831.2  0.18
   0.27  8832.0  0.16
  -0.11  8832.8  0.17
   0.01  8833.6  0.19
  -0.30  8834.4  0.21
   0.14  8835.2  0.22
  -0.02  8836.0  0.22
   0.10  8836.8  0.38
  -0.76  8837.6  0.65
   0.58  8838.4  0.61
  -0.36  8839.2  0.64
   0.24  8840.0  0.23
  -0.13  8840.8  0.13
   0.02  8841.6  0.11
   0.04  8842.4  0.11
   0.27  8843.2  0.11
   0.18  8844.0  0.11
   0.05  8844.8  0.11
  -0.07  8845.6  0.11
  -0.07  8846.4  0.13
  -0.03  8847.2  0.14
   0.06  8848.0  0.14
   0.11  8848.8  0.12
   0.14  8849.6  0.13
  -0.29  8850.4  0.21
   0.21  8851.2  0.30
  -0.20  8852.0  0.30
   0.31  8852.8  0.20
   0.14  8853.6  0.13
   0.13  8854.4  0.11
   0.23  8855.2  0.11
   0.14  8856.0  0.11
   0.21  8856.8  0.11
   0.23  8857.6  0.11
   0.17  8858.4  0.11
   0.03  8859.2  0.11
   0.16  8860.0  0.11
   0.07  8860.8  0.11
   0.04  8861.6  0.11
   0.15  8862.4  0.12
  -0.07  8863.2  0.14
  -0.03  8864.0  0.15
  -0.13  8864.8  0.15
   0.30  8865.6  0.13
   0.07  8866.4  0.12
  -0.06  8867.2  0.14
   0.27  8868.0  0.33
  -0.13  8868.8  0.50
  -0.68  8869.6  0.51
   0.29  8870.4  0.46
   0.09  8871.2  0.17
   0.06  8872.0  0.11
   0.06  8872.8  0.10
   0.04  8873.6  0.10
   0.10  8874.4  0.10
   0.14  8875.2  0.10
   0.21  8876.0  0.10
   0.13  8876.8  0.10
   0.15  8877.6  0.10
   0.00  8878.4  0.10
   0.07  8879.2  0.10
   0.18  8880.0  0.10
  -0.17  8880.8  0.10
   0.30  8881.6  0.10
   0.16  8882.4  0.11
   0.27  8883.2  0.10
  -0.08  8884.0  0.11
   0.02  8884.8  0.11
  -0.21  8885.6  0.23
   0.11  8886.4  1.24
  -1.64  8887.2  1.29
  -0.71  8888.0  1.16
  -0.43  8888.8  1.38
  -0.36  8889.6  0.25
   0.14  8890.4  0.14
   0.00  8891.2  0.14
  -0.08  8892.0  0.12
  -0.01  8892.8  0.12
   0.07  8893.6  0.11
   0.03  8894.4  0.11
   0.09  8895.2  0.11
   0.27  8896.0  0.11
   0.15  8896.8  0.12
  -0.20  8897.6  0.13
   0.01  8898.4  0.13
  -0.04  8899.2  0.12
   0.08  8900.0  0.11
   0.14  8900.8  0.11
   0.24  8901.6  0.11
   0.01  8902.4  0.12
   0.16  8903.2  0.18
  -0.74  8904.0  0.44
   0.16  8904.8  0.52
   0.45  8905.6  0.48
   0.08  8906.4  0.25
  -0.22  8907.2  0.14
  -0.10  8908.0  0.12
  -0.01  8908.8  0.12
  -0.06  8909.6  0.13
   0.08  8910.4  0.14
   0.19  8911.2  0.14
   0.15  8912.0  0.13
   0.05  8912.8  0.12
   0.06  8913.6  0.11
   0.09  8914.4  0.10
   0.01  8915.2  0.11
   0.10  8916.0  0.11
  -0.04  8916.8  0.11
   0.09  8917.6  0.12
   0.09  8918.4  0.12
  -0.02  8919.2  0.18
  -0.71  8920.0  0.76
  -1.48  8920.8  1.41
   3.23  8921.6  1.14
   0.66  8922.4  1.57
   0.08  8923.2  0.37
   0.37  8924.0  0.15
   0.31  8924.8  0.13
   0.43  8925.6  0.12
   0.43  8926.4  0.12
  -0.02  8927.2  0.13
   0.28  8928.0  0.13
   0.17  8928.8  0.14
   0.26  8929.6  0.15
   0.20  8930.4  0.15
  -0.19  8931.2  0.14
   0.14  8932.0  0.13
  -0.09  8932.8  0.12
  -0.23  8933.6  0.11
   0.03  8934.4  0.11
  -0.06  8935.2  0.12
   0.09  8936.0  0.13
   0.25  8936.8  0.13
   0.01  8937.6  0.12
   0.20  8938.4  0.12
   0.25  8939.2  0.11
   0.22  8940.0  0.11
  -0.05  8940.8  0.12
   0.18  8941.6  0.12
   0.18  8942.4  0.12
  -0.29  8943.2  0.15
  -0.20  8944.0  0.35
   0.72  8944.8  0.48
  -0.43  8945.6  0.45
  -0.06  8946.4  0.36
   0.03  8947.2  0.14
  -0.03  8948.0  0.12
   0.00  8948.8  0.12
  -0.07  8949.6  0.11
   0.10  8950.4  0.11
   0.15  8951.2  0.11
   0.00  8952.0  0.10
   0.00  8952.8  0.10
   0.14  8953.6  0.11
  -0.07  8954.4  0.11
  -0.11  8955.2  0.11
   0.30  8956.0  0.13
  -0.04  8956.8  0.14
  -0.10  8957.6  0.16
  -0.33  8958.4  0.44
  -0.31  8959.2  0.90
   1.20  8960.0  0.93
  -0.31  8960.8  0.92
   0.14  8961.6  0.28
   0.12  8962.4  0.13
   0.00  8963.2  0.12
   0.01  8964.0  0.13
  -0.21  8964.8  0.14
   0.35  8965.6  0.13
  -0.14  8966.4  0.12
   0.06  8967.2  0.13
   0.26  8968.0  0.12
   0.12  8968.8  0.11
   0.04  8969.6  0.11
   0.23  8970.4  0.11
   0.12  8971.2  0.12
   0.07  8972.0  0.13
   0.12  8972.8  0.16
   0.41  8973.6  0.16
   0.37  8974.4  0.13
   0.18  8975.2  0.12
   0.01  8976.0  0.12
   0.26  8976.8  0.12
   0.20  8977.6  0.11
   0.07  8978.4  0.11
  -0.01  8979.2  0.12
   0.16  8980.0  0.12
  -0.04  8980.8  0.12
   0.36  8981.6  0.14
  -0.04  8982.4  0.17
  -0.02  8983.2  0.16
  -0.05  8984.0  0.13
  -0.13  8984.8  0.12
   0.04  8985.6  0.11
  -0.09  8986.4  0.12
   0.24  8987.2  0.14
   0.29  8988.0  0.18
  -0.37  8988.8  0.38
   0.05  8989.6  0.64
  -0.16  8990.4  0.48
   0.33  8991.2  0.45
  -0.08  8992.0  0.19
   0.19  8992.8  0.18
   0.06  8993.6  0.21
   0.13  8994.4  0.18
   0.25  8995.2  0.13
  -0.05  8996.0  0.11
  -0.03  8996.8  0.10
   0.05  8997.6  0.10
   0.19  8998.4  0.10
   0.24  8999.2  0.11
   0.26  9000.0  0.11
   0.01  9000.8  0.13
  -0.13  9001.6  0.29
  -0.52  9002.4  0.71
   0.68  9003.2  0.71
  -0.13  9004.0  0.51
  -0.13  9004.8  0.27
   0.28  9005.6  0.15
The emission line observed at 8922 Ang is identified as H-gamma 4340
